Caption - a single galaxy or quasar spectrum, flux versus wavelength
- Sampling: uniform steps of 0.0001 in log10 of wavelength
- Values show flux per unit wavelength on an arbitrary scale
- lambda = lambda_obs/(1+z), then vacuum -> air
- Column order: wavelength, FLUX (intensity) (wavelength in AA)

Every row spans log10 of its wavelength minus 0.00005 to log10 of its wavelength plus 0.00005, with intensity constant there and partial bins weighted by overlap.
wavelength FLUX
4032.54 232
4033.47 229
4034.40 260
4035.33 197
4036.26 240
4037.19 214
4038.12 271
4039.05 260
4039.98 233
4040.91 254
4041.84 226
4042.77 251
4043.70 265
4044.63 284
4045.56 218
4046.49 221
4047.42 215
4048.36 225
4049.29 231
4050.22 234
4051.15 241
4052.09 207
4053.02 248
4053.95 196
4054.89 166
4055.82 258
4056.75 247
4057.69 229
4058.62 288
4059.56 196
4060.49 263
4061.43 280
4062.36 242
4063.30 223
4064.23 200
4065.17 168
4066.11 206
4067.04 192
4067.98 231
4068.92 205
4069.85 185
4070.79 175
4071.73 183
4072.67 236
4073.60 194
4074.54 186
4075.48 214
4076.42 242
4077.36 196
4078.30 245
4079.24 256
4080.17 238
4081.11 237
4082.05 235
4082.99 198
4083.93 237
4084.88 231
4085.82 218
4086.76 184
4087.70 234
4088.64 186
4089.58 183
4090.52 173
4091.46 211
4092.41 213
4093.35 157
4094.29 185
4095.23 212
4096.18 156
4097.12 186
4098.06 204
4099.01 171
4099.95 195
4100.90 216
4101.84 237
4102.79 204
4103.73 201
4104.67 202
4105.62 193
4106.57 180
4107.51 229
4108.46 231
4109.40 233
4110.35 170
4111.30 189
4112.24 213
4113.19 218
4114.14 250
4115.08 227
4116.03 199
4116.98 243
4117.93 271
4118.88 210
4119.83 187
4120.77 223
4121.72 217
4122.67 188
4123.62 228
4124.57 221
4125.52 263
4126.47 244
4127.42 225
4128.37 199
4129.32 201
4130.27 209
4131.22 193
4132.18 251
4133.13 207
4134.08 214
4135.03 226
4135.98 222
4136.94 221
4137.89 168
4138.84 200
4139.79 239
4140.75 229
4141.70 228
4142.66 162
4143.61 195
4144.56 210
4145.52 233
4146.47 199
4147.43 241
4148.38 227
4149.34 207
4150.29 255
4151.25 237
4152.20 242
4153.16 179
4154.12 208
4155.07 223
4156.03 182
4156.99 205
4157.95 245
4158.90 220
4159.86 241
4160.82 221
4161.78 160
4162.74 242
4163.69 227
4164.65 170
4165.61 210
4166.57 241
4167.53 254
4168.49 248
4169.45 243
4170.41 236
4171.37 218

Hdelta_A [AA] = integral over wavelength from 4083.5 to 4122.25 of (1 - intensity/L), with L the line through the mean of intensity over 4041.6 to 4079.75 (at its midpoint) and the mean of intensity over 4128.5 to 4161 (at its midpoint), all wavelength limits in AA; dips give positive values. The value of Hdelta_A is 2.3 AA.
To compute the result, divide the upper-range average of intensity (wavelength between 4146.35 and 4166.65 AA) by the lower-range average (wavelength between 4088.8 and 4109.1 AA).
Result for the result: 1.1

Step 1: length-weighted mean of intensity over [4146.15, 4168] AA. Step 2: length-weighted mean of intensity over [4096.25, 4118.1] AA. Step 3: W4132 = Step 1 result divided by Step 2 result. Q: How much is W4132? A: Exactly 1.05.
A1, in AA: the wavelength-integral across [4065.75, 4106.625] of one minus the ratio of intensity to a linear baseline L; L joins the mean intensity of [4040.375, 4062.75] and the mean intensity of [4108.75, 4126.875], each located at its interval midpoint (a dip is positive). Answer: 4.2 AA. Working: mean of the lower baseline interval 237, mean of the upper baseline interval 221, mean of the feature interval 205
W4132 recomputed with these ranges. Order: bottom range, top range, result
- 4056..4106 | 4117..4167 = 1.03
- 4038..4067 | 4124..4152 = 0.94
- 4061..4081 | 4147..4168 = 1.02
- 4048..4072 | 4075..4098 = 0.95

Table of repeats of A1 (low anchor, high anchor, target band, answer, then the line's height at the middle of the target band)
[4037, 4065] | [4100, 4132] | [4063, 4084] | 1.6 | 229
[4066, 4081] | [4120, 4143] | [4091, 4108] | 1.3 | 214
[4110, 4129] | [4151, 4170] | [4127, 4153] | 0.4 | 220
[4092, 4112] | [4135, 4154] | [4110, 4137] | -1.5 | 207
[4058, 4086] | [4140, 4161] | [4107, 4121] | 0.0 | 219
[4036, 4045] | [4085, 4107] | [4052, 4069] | 0.5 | 230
